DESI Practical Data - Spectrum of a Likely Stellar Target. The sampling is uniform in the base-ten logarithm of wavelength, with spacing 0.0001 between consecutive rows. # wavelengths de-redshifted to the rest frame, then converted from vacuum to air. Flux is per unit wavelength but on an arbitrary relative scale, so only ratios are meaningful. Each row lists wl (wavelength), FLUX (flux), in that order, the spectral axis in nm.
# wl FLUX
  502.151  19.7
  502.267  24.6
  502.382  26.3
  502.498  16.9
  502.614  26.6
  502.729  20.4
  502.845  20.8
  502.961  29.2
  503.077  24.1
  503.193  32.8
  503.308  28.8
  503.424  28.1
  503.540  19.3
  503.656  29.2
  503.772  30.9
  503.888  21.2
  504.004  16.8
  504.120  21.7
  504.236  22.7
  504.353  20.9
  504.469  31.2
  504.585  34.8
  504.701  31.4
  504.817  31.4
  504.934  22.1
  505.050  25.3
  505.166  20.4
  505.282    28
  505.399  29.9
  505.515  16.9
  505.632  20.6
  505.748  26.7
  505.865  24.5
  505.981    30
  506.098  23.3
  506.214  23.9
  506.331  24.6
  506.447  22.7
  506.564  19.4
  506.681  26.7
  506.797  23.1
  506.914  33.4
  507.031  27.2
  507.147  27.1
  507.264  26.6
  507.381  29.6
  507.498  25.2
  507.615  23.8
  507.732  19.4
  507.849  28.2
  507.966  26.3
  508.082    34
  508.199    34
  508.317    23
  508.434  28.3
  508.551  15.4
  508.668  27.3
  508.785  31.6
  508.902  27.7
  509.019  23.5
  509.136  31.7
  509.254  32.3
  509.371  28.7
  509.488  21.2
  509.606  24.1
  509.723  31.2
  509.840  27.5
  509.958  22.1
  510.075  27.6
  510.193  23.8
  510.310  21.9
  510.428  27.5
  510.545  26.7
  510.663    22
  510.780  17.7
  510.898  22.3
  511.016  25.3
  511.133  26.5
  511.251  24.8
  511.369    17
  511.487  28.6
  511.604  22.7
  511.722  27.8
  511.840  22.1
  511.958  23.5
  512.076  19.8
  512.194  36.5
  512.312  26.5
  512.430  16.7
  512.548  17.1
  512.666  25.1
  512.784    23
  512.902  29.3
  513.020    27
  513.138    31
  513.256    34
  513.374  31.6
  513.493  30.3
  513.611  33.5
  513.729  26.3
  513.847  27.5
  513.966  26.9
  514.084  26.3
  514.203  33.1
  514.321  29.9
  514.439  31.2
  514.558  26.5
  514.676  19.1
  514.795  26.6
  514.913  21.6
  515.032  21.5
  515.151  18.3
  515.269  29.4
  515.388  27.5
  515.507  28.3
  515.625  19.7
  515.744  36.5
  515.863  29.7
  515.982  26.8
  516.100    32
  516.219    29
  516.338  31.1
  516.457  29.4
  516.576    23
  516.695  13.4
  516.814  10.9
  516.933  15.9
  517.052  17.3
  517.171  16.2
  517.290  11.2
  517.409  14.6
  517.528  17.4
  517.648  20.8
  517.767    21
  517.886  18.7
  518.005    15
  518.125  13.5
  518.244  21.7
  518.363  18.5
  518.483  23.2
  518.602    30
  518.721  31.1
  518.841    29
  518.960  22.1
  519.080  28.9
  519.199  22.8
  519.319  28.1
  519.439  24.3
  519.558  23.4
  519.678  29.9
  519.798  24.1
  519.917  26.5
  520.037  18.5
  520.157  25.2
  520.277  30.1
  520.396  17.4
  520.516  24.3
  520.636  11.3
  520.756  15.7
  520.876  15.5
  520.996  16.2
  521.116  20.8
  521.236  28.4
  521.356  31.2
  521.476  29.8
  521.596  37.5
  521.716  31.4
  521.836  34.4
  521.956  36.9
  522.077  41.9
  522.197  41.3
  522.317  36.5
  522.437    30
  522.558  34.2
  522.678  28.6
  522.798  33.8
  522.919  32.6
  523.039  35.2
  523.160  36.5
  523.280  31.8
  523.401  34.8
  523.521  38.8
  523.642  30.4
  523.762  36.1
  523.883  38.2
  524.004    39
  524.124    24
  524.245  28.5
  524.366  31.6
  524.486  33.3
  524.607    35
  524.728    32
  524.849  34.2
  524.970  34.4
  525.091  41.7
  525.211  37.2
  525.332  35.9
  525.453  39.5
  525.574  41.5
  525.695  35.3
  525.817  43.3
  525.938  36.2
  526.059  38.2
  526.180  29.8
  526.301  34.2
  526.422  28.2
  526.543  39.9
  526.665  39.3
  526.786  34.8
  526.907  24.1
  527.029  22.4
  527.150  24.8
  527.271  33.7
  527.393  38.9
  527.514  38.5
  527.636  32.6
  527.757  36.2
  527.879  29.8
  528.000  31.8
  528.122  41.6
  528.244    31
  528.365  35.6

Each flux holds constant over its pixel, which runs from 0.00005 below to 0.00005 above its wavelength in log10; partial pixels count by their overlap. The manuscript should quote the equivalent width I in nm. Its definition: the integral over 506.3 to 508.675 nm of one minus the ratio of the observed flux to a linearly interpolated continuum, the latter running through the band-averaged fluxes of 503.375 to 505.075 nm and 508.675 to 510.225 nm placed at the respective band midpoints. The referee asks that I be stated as 0.065 nm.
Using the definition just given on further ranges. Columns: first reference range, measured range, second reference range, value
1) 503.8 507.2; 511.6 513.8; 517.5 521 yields -0.28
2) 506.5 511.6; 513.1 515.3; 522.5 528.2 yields 0.07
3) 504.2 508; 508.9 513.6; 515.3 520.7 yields -0.24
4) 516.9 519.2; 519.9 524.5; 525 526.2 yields 0.05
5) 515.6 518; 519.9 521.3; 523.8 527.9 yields 0.32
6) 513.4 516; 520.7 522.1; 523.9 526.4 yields 0.19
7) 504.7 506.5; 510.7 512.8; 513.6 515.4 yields 0.20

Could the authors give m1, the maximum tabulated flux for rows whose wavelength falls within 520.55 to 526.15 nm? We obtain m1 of 43.3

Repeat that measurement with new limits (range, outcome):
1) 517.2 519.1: 31.1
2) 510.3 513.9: 36.5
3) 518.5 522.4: 41.9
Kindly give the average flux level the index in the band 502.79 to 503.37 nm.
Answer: 27.2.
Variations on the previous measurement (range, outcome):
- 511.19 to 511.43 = 20.9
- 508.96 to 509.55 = 27.4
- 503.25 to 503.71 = 26.4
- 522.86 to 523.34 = 34.1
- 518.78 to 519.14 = 26.7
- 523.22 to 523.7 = 34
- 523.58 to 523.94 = 34.9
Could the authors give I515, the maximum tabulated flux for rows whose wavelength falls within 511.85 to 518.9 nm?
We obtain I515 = 36.5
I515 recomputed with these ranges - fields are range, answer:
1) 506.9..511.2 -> 34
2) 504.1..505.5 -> 34.8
